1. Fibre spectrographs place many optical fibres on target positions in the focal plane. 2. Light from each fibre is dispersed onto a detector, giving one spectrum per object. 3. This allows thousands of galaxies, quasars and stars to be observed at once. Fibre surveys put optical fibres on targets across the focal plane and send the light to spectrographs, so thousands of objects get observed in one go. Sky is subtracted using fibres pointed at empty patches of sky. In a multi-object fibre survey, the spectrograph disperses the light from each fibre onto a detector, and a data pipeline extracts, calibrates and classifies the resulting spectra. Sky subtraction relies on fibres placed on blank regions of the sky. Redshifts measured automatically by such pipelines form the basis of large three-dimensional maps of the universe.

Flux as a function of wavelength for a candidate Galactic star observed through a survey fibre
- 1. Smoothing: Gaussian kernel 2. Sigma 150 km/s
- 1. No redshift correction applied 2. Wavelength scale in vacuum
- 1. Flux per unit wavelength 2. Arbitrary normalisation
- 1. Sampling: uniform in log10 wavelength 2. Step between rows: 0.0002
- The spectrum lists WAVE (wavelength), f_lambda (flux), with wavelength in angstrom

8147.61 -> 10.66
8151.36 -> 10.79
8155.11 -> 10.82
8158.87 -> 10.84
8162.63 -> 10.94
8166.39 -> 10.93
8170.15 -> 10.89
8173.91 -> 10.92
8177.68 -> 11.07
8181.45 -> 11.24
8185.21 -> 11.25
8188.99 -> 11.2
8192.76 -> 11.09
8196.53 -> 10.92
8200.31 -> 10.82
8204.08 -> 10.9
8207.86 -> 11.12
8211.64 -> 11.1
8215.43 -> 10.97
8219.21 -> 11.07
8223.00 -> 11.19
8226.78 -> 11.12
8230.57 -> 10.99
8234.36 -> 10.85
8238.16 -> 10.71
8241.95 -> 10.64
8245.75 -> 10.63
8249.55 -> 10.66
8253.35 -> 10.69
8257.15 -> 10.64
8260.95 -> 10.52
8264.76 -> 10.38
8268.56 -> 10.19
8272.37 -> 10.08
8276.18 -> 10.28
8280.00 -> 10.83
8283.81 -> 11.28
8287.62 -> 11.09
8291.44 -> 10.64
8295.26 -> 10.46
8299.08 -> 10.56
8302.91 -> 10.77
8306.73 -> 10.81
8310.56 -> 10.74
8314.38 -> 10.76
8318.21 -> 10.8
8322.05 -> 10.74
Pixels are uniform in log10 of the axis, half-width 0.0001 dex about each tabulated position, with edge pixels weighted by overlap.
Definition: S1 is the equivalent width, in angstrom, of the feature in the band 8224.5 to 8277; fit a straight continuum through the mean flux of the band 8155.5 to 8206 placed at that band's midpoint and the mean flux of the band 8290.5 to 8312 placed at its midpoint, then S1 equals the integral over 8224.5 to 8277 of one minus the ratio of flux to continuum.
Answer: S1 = 0.9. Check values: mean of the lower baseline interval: 11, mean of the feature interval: 10.6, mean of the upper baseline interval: 10.7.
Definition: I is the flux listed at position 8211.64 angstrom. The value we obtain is 11.1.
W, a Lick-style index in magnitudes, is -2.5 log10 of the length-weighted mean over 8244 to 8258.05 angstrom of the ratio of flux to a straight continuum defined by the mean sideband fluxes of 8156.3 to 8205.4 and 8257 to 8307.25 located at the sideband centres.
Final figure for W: 0.01 mag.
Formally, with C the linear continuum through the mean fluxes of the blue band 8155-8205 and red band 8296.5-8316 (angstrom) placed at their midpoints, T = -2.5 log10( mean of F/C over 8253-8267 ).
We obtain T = 0.03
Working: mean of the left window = 11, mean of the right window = 10.7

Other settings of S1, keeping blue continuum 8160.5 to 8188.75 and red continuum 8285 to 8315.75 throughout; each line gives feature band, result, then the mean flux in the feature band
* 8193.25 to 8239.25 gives -0.20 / 11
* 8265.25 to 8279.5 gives 0.71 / 10.3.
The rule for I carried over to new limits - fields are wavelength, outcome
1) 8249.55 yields 10.66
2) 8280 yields 10.83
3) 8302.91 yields 10.77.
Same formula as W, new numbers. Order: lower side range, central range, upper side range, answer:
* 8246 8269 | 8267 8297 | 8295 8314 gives 0.00 mag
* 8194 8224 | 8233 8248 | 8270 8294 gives 0.02 mag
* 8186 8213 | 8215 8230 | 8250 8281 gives -0.03 mag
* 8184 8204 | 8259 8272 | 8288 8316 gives 0.05 mag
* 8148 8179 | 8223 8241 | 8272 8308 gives -0.01 mag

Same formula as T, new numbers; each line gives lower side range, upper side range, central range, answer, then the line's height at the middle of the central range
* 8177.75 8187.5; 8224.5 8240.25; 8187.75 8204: 0.013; 11.1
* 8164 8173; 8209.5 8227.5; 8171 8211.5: -0.005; 11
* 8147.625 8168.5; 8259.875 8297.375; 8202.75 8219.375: -0.030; 10.7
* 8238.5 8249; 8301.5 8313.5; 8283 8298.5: -0.007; 10.7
